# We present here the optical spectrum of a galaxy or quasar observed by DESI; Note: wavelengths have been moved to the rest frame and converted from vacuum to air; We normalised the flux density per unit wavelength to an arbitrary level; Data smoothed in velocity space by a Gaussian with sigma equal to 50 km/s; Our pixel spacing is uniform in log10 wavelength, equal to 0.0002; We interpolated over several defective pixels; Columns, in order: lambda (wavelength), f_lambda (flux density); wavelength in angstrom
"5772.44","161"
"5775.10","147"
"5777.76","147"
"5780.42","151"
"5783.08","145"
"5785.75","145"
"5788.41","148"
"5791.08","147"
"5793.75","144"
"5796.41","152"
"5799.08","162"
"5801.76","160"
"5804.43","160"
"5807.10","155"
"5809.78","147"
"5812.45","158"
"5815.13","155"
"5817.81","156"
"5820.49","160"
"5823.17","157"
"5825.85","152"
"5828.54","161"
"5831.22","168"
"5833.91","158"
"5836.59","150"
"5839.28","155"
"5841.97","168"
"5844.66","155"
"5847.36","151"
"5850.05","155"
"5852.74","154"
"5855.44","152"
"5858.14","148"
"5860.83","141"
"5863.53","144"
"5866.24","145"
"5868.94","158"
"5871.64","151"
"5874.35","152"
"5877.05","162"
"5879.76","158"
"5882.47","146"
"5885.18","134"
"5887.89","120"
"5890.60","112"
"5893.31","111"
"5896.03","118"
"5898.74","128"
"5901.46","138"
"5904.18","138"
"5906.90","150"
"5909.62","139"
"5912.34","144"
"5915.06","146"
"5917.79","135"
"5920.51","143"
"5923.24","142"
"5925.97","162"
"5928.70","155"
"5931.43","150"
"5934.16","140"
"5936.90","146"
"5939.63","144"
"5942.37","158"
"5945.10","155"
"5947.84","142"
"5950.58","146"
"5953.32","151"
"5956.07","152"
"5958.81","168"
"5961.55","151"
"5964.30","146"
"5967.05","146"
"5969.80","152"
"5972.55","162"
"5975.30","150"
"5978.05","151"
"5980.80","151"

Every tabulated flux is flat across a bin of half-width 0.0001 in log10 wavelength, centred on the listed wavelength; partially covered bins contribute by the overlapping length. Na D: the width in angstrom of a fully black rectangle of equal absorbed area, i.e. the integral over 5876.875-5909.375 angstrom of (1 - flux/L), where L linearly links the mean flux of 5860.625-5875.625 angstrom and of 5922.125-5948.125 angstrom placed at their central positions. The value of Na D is 3.4 angstrom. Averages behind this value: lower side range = 149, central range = 134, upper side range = 150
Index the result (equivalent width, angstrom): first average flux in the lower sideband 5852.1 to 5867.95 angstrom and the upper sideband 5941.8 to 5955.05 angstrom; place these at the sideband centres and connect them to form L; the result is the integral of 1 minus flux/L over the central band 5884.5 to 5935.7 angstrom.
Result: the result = 4.0 angstrom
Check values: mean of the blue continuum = 147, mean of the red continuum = 150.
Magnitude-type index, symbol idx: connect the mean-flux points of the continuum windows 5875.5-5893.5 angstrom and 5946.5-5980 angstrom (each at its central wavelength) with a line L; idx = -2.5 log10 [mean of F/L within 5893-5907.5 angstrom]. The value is 0.070 mag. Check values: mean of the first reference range 136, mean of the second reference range 151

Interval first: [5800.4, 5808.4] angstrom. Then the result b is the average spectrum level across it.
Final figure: 158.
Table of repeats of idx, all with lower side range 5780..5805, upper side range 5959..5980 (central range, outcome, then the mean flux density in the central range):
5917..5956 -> 0.028 mag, 148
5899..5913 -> 0.083 mag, 141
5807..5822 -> -0.028 mag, 155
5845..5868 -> 0.017 mag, 149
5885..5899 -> 0.265 mag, 119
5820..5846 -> -0.049 mag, 158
